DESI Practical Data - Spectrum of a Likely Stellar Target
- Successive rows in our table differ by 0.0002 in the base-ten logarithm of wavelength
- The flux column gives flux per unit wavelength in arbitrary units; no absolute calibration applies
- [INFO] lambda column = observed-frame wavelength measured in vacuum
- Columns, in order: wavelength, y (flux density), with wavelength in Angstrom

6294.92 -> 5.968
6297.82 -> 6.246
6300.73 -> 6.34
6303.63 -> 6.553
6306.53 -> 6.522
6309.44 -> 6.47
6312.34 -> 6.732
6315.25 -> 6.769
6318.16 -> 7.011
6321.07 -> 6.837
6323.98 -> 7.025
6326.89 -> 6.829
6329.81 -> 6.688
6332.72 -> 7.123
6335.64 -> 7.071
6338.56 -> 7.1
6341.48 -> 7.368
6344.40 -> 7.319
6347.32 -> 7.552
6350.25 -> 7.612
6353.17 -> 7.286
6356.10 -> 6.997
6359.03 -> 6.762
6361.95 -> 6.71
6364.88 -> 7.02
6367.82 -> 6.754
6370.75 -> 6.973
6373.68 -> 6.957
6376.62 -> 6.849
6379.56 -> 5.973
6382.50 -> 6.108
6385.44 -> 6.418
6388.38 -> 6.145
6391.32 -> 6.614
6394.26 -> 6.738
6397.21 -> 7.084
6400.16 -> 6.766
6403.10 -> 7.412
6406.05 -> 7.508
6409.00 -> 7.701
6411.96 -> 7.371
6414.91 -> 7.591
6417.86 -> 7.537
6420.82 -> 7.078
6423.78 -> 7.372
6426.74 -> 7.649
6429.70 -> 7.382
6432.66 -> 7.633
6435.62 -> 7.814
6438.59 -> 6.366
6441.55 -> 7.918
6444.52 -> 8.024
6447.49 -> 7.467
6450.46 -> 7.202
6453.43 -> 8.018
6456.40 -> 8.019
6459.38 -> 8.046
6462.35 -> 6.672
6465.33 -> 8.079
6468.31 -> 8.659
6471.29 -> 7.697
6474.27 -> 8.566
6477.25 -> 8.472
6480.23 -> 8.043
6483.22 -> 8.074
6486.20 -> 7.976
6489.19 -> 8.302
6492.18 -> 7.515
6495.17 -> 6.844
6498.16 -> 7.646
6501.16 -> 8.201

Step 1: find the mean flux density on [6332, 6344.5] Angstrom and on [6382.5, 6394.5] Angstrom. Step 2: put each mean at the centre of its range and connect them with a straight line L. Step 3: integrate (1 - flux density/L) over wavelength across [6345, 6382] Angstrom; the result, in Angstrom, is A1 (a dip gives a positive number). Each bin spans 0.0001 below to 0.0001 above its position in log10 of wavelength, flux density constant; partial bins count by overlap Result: -0.8 Angstrom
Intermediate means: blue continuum 7.18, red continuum 6.41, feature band 6.94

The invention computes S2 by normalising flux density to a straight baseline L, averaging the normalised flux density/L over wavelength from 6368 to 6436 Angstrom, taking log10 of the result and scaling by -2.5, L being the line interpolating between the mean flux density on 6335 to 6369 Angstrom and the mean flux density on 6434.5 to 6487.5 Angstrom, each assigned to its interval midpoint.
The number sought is 0.06 mag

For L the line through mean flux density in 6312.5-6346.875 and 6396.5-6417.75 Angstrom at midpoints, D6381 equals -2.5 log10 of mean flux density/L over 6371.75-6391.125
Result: 0.130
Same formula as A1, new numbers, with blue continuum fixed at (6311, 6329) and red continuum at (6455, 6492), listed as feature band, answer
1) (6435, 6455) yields 0.7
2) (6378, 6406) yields 2.9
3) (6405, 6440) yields 1.0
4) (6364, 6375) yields 0.5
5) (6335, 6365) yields -0.4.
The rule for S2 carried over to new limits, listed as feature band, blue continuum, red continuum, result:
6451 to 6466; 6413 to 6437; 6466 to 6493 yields 0.027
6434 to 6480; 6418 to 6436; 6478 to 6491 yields 0.000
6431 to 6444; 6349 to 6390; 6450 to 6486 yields 0.018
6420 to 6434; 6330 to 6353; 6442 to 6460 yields 0.034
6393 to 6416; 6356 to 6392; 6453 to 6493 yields -0.032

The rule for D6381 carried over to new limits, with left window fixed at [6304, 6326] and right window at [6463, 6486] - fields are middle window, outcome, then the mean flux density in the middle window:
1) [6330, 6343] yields -0.03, 7.12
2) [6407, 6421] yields 0.02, 7.49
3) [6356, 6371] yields 0.05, 6.85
